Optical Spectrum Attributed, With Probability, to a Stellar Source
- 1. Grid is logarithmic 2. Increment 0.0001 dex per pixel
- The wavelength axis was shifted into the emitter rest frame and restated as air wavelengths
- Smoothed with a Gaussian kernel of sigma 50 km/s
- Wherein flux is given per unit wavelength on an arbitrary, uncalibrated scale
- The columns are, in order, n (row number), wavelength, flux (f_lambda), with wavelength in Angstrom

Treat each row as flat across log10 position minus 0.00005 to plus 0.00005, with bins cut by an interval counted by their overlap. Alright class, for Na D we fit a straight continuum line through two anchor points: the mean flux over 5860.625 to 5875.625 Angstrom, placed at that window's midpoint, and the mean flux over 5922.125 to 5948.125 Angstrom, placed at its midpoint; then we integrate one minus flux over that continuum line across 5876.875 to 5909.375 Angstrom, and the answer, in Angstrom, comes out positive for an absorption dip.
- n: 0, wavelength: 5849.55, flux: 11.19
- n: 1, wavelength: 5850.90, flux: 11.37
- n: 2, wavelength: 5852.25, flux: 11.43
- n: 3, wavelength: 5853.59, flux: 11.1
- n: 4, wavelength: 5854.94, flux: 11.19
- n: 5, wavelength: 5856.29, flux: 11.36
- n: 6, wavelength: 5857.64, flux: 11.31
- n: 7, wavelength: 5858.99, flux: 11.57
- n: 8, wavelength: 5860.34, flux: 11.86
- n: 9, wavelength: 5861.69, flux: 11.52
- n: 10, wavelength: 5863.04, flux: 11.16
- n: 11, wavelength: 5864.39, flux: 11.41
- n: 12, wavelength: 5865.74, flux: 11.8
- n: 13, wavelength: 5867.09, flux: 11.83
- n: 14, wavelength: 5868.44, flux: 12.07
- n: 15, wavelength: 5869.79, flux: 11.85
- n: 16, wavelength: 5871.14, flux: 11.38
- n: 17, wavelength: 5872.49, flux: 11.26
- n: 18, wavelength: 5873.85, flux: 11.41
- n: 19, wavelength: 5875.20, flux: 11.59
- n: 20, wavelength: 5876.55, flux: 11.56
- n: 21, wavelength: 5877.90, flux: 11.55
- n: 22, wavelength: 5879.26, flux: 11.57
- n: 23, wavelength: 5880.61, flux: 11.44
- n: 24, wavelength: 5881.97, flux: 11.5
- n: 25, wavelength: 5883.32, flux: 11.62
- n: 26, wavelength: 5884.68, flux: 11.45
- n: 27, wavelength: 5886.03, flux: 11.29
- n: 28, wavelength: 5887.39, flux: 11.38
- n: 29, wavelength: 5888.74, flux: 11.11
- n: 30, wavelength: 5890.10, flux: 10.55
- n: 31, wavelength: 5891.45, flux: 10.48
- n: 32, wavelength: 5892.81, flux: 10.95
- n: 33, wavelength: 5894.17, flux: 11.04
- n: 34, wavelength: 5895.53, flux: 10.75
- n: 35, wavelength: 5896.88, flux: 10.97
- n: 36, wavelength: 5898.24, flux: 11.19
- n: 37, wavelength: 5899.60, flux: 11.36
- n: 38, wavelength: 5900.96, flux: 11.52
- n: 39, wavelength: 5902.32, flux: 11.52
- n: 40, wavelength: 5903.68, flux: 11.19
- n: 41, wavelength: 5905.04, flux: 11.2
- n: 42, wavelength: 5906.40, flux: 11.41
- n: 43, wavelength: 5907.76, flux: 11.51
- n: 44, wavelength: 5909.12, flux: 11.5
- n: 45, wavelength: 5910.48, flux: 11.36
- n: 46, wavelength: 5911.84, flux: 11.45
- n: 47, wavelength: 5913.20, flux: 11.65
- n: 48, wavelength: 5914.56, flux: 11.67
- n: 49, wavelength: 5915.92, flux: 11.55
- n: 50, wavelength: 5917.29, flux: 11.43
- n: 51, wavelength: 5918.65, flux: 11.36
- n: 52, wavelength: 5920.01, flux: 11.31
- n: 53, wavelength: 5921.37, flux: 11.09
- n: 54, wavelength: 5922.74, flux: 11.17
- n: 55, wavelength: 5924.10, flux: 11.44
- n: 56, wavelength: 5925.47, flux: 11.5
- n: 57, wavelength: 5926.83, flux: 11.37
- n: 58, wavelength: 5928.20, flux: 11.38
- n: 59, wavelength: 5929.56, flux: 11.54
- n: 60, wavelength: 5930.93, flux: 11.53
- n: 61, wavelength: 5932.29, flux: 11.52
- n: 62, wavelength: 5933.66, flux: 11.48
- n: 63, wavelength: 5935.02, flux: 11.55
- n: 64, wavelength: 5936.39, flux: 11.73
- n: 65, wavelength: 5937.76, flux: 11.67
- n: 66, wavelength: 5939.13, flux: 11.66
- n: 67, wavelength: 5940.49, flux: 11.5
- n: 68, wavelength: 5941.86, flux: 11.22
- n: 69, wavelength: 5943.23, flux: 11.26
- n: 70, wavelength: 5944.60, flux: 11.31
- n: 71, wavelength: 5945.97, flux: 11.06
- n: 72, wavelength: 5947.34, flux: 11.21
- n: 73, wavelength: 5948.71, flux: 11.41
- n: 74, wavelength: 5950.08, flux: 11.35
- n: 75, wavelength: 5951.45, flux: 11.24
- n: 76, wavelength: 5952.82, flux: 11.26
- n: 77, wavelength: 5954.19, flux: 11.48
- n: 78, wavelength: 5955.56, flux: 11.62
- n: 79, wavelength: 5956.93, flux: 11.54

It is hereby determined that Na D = 0.8 Angstrom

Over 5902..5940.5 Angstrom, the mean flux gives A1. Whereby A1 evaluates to 11.5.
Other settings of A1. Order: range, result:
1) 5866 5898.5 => 11.3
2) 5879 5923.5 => 11.3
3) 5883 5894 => 11.1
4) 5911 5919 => 11.5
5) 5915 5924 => 11.3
